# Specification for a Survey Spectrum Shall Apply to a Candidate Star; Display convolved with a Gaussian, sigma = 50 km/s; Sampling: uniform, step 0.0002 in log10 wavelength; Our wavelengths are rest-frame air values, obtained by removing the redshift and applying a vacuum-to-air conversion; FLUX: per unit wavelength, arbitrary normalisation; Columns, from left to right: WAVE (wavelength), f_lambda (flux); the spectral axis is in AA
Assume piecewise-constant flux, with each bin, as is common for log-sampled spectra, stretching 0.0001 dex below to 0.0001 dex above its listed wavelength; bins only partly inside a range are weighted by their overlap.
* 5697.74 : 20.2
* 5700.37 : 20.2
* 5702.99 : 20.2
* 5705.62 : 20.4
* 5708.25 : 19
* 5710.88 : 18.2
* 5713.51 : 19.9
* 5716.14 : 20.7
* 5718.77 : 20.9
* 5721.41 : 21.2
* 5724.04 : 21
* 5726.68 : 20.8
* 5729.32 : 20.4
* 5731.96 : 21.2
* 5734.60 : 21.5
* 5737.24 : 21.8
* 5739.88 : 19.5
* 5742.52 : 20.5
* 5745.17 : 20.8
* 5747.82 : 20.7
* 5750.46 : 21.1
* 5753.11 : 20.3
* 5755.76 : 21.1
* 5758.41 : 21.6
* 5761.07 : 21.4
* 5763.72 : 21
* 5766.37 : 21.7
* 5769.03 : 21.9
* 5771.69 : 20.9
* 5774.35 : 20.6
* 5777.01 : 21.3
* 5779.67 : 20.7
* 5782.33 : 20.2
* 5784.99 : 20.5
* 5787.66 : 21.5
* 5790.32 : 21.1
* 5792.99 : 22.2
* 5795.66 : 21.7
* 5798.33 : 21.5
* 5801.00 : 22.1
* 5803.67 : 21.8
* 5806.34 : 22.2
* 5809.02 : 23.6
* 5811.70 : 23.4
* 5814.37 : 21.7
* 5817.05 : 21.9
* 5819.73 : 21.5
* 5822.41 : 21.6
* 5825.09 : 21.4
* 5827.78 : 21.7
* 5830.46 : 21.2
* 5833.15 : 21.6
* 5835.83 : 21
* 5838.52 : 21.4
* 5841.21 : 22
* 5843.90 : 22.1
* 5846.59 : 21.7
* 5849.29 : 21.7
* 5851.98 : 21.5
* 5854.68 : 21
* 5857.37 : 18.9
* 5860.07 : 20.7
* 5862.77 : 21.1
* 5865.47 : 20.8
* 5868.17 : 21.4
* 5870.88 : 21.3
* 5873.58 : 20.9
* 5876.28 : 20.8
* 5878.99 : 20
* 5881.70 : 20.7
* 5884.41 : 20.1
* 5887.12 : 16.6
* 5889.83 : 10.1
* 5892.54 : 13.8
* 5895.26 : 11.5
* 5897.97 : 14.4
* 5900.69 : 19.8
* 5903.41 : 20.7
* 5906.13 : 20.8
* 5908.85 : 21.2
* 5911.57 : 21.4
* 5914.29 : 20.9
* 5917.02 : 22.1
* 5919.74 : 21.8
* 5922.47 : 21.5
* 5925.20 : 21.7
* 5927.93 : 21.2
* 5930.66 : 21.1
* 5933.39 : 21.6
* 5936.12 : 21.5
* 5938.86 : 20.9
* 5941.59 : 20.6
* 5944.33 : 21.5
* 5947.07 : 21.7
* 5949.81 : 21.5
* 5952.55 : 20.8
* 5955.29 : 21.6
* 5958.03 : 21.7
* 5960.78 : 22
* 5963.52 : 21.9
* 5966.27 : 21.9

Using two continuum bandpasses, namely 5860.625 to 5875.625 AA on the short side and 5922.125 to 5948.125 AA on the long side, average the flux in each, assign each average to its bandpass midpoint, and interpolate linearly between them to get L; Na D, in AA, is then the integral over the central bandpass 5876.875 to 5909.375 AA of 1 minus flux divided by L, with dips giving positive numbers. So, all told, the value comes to 5.69 AA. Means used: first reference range 21.1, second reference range 21.3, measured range 17.5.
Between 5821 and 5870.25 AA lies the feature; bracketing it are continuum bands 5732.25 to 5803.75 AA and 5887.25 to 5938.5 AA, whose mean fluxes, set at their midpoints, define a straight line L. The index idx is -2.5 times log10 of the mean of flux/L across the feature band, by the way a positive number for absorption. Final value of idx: -0.06 mag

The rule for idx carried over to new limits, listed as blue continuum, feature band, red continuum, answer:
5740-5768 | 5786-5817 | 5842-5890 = -0.069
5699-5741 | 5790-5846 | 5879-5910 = -0.170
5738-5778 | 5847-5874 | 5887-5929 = -0.080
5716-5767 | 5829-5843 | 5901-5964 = -0.016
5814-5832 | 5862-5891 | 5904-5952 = 0.105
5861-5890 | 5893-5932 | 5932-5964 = 0.043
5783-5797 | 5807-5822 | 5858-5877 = -0.057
